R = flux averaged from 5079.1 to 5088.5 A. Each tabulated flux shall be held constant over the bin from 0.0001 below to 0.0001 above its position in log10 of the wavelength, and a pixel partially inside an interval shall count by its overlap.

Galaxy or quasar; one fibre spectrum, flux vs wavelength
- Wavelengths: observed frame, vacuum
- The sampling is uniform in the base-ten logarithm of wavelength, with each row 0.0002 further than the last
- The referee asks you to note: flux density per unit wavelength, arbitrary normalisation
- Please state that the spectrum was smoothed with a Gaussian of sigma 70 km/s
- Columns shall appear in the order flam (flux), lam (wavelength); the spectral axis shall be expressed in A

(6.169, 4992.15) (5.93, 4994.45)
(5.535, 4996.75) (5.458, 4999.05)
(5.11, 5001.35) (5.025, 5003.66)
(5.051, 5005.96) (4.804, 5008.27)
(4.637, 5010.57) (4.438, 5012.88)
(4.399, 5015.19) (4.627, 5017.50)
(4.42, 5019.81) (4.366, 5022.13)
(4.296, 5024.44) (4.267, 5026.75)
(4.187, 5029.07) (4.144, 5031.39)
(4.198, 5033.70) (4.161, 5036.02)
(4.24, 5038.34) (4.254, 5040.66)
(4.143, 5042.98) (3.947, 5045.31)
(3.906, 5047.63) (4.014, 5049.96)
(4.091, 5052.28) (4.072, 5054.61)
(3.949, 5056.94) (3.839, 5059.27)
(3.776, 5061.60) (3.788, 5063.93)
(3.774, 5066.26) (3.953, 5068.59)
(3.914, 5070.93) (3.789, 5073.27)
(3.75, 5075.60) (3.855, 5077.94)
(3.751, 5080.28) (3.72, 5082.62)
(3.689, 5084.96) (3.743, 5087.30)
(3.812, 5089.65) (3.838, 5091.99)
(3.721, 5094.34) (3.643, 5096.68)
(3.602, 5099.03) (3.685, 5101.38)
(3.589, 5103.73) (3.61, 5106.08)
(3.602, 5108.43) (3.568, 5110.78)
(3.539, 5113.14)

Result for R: 3.72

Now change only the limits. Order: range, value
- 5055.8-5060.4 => 3.89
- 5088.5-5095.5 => 3.79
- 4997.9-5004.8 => 5.2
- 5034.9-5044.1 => 4.2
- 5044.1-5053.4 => 3.99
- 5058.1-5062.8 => 3.81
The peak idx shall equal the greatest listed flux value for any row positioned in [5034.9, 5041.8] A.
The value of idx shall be 4.254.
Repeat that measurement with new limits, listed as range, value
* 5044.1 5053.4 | 4.091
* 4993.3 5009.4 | 5.93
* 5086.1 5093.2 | 3.838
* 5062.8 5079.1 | 3.953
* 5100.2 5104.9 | 3.685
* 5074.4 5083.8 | 3.855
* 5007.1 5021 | 4.804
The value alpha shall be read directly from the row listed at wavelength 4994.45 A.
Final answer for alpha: 5.93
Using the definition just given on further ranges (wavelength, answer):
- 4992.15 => 6.169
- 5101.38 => 3.685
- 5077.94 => 3.855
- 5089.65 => 3.812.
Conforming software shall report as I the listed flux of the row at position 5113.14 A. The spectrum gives 3.539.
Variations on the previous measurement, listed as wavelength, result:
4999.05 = 5.458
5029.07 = 4.187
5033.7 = 4.198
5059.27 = 3.839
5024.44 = 4.296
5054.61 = 4.072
